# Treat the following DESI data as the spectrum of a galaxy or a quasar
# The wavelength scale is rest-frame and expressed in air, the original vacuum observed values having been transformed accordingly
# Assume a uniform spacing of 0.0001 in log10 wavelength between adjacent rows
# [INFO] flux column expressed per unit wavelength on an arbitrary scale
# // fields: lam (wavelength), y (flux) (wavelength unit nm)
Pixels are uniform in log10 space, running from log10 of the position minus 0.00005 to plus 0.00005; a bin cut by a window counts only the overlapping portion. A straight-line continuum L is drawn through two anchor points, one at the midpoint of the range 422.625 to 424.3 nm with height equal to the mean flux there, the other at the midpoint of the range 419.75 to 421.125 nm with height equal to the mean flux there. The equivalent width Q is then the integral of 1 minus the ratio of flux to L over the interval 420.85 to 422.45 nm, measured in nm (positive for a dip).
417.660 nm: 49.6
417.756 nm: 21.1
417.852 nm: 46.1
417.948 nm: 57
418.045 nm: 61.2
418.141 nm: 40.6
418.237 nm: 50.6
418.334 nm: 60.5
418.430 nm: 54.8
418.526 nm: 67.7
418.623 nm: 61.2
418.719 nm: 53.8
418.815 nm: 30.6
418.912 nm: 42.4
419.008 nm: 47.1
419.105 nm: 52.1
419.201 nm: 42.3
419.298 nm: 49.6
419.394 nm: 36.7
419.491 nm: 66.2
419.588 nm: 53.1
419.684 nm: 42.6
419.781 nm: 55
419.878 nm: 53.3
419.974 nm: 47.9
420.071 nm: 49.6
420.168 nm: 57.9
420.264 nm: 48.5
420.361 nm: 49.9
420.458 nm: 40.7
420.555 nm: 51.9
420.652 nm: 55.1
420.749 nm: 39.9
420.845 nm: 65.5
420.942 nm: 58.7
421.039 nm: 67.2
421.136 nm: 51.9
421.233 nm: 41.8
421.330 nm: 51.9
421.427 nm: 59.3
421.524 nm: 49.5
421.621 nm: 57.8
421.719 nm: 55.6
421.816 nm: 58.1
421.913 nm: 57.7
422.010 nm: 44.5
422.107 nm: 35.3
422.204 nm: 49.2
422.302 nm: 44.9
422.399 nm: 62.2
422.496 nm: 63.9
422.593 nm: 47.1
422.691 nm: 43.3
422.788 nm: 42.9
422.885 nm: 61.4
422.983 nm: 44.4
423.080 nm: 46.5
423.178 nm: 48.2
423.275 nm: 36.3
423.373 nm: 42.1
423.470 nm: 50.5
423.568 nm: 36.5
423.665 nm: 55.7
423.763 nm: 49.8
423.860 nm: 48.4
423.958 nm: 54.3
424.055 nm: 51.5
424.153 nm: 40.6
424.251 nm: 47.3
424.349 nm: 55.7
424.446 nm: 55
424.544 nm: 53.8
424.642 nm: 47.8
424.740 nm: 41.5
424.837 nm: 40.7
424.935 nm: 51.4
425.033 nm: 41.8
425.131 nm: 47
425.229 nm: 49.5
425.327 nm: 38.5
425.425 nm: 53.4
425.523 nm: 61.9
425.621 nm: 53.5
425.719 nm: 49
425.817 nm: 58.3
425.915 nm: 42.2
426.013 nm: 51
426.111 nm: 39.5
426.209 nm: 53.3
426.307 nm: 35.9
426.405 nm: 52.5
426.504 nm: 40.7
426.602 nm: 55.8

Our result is -0.08 nm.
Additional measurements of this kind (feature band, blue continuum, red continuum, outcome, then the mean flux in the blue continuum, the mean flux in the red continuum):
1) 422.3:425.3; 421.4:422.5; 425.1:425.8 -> 0.19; 52.6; 50.8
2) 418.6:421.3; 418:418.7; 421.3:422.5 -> 0.22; 56.5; 52.7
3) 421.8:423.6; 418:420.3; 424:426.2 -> 0.06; 51.1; 48.8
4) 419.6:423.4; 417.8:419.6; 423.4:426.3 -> -0.06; 51.1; 48.7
